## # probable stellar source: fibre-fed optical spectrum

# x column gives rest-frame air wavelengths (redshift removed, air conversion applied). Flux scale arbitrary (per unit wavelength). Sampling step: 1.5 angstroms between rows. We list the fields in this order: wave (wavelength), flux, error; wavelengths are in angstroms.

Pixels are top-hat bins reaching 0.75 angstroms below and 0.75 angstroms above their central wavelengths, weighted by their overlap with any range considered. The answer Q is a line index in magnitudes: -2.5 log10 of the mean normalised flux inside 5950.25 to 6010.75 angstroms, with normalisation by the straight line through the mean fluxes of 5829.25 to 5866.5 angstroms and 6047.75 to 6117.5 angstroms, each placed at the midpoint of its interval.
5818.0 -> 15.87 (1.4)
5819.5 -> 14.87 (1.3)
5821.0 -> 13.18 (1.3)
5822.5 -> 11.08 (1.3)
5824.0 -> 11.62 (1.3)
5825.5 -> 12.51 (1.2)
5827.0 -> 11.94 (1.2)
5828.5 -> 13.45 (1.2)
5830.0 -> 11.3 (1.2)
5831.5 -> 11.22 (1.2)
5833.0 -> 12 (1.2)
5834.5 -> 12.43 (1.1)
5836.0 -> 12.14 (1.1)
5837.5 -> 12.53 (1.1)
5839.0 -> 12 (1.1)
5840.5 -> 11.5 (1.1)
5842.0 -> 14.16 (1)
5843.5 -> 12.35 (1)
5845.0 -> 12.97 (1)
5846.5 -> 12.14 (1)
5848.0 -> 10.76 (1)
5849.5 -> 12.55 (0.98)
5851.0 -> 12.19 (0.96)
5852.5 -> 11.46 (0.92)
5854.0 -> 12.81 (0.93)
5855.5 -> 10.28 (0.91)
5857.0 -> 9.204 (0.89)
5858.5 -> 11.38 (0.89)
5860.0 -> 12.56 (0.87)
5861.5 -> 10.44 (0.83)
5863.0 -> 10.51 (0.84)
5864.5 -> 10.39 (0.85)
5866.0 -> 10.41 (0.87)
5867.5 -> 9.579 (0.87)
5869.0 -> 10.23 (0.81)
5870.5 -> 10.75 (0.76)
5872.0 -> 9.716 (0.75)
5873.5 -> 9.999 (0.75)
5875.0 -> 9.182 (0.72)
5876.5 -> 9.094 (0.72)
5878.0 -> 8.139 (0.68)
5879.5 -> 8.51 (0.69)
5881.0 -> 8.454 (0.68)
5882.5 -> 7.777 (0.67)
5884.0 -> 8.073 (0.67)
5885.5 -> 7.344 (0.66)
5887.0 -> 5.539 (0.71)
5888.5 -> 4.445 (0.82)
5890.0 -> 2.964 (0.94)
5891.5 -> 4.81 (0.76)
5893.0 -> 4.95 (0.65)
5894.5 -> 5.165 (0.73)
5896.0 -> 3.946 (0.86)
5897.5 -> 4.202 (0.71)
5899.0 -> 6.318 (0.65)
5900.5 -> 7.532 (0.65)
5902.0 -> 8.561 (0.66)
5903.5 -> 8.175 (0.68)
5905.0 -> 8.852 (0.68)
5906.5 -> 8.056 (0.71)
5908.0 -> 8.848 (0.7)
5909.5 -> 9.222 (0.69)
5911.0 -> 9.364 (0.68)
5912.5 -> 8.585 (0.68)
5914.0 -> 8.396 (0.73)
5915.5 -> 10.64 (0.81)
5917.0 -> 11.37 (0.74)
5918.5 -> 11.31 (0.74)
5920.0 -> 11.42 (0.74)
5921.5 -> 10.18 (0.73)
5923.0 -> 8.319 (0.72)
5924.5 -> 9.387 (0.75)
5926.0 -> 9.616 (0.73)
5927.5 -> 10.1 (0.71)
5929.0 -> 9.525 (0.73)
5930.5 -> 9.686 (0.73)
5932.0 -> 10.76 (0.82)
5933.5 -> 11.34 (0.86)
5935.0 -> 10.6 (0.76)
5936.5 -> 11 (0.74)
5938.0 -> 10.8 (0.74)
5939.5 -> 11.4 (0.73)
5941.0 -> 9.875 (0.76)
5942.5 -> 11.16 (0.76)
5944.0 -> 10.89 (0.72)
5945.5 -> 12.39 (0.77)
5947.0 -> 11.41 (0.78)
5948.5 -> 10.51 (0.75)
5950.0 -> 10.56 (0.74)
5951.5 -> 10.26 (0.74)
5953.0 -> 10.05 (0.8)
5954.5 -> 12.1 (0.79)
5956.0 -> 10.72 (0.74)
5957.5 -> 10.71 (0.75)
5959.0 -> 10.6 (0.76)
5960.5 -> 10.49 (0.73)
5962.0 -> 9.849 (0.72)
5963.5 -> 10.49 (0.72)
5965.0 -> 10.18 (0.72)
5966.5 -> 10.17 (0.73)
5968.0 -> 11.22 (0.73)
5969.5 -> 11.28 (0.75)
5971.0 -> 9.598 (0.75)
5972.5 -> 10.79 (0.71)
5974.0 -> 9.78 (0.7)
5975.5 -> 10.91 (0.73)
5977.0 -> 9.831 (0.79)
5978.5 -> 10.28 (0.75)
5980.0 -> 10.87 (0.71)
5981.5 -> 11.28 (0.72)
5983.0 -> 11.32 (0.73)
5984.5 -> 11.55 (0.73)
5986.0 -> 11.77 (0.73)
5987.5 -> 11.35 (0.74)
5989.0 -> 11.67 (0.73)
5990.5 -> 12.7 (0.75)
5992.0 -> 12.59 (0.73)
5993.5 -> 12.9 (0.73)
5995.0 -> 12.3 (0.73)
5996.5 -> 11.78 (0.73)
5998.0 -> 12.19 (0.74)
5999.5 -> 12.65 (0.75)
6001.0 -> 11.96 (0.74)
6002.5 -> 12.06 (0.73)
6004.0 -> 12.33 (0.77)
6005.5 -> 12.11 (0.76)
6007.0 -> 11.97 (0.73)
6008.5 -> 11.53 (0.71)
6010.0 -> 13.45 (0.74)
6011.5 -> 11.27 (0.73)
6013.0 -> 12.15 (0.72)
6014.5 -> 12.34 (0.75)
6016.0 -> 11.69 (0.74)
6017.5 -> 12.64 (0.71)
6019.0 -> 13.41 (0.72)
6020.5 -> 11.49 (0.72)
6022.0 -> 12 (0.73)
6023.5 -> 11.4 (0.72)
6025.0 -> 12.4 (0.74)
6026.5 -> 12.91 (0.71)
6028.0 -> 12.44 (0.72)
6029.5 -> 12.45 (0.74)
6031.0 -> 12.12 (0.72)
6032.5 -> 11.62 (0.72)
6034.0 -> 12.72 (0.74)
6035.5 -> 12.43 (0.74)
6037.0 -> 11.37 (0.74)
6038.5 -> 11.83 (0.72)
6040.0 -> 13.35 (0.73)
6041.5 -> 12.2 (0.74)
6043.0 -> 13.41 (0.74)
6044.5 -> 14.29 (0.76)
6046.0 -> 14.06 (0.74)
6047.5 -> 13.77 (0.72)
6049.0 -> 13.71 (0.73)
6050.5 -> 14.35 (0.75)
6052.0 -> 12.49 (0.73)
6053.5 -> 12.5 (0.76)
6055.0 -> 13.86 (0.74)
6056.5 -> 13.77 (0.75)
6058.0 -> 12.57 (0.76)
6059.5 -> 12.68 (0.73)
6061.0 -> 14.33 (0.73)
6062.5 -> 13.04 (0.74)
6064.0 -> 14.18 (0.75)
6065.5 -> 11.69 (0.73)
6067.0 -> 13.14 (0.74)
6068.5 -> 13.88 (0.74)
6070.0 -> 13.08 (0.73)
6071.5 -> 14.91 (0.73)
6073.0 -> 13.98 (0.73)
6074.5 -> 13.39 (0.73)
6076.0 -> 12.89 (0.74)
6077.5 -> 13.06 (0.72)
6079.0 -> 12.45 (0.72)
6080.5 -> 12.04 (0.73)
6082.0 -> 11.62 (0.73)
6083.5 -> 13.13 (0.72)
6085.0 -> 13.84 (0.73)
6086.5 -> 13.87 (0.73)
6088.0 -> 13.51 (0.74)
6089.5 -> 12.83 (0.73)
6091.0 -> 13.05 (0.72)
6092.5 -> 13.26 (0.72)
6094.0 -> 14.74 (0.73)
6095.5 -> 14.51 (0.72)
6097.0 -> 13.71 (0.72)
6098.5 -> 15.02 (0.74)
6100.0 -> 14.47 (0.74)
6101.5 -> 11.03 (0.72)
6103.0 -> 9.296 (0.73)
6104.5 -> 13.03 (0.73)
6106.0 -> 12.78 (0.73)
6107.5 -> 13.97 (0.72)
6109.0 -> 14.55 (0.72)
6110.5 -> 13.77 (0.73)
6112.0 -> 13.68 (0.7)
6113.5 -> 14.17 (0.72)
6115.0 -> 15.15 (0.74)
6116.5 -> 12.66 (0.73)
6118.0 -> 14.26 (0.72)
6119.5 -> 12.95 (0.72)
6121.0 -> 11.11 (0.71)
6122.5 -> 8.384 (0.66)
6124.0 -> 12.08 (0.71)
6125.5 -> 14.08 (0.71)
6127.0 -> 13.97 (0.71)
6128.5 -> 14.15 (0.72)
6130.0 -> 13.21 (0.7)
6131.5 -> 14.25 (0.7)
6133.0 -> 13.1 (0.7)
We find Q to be 0.12 mag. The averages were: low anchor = 11.7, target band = 11.3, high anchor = 13.3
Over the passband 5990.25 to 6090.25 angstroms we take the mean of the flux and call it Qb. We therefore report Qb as 12.8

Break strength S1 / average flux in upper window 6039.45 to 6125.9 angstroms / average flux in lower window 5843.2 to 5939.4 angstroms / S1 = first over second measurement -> 1.4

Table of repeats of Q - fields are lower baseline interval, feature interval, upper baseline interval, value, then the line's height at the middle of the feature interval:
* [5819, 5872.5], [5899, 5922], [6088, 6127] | 0.286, 12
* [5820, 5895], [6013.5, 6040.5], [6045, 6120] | 0.031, 12.6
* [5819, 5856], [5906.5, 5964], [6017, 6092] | 0.211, 12.6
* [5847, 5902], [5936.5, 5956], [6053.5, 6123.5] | -0.078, 10.2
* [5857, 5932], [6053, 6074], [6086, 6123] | -0.092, 12.3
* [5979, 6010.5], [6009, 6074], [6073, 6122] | -0.026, 12.6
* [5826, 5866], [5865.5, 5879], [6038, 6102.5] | 0.233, 12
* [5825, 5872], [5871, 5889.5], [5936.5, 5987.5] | 0.382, 11.4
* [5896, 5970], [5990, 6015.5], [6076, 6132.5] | -0.093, 11.2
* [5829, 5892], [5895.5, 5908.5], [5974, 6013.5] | 0.429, 10.7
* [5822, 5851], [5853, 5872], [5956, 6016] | 0.128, 12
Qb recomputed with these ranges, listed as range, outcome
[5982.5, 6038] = 12.1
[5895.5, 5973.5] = 9.88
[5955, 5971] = 10.5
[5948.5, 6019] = 11.4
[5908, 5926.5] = 9.78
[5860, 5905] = 7.86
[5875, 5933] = 8.12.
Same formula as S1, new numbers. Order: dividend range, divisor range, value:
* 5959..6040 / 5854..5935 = 1.33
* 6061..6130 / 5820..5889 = 1.23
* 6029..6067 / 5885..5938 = 1.56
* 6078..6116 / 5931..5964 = 1.23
